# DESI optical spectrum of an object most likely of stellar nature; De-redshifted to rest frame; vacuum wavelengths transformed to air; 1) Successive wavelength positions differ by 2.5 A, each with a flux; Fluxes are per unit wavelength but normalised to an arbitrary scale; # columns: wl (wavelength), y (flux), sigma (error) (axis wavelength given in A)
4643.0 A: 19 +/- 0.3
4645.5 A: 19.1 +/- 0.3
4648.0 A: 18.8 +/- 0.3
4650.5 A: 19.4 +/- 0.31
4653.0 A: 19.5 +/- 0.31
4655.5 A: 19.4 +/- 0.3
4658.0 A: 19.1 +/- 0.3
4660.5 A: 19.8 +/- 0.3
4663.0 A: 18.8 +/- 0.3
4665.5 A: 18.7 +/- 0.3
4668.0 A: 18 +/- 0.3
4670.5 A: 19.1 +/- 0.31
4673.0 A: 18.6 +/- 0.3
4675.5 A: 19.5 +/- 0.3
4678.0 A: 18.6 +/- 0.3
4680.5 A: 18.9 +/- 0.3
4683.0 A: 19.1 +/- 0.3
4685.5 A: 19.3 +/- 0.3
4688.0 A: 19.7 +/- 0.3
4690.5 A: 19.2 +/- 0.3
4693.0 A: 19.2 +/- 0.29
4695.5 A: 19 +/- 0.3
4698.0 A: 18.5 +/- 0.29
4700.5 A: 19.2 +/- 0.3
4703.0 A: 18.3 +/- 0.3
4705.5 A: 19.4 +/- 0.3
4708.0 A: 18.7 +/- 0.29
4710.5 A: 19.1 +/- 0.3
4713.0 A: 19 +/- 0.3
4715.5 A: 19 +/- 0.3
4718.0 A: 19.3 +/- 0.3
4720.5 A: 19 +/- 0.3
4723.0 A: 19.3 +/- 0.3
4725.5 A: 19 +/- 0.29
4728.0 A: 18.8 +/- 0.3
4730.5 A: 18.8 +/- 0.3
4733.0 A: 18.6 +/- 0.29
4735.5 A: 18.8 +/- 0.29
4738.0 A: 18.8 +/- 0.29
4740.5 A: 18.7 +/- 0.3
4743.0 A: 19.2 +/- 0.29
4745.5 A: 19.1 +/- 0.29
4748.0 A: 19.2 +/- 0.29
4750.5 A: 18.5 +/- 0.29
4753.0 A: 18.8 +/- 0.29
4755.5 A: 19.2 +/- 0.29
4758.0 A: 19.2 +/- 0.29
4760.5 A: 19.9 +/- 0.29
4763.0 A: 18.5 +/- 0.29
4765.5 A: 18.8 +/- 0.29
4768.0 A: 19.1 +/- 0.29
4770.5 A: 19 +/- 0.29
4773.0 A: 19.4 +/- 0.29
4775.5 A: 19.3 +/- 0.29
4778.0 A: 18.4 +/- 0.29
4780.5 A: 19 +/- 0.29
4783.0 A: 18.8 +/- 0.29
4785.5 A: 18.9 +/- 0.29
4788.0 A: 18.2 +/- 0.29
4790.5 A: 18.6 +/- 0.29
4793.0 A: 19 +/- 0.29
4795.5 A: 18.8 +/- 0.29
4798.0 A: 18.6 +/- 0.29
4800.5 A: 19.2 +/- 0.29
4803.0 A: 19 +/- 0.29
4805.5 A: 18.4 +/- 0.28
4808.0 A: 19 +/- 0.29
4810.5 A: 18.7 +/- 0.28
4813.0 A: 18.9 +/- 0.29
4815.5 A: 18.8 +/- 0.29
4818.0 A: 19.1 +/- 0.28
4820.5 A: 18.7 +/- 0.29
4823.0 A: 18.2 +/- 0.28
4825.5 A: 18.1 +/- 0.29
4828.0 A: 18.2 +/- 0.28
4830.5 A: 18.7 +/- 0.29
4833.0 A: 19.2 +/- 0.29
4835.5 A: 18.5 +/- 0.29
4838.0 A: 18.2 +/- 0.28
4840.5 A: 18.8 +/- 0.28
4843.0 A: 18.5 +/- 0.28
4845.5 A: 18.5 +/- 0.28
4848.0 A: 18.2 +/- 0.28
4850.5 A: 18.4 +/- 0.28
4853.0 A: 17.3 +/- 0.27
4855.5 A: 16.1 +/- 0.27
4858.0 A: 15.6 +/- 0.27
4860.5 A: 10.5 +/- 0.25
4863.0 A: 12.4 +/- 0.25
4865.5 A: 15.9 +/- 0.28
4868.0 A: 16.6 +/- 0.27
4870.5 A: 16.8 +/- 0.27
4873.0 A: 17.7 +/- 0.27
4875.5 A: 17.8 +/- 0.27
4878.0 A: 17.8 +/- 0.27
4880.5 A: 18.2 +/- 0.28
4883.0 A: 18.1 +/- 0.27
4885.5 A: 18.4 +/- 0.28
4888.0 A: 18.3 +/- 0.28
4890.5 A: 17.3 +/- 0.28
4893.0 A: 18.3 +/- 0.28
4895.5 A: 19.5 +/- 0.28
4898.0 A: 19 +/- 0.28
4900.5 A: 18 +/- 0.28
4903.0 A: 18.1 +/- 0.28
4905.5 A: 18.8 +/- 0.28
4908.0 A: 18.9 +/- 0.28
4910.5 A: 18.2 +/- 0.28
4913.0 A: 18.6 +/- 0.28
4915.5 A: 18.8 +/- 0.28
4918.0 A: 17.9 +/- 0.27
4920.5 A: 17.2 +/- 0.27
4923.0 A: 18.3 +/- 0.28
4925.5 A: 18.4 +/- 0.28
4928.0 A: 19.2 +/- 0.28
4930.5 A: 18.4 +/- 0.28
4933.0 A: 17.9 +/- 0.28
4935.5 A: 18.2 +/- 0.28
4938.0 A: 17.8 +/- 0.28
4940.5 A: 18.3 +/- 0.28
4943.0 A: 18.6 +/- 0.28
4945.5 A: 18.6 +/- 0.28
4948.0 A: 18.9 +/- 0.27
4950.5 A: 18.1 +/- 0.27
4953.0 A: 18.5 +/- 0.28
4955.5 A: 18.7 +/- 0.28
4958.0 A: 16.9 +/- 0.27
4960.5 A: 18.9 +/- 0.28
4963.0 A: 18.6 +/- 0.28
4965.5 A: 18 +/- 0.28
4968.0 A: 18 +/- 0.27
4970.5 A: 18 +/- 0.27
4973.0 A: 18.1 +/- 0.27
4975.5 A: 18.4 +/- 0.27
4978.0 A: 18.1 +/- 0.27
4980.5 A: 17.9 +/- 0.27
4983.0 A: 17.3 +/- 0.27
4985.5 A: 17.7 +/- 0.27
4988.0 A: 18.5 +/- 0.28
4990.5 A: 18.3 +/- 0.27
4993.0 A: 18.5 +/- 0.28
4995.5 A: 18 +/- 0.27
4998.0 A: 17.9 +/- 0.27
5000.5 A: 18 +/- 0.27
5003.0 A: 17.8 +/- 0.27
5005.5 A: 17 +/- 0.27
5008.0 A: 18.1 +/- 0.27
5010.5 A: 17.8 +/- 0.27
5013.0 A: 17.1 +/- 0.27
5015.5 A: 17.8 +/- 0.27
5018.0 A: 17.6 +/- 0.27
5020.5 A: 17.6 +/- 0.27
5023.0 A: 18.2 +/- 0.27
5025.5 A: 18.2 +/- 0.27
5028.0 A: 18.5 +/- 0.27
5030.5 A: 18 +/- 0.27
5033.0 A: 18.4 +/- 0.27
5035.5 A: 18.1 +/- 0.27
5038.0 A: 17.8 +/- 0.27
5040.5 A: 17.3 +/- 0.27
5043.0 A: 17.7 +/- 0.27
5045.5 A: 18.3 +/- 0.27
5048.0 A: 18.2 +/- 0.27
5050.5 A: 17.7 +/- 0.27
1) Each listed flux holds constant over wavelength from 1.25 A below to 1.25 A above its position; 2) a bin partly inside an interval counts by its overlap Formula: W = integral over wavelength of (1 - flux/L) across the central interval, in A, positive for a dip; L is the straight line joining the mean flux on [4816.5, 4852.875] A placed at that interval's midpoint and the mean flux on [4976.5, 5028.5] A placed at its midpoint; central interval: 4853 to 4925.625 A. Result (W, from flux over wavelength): 3.5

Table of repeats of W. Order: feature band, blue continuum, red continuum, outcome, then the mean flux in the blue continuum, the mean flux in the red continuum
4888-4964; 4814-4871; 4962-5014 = -2.80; 17.4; 18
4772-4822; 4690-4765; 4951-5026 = -0.33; 19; 18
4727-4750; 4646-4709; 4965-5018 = -0.08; 19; 17.9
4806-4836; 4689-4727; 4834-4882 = -2.08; 19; 17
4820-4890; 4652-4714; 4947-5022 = 3.95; 19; 18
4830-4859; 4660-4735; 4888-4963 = 0.90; 19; 18.4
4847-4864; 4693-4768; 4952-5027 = 2.75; 19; 18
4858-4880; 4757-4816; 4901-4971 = 3.32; 18.9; 18.3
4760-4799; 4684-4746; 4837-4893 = -1.50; 19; 17.1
